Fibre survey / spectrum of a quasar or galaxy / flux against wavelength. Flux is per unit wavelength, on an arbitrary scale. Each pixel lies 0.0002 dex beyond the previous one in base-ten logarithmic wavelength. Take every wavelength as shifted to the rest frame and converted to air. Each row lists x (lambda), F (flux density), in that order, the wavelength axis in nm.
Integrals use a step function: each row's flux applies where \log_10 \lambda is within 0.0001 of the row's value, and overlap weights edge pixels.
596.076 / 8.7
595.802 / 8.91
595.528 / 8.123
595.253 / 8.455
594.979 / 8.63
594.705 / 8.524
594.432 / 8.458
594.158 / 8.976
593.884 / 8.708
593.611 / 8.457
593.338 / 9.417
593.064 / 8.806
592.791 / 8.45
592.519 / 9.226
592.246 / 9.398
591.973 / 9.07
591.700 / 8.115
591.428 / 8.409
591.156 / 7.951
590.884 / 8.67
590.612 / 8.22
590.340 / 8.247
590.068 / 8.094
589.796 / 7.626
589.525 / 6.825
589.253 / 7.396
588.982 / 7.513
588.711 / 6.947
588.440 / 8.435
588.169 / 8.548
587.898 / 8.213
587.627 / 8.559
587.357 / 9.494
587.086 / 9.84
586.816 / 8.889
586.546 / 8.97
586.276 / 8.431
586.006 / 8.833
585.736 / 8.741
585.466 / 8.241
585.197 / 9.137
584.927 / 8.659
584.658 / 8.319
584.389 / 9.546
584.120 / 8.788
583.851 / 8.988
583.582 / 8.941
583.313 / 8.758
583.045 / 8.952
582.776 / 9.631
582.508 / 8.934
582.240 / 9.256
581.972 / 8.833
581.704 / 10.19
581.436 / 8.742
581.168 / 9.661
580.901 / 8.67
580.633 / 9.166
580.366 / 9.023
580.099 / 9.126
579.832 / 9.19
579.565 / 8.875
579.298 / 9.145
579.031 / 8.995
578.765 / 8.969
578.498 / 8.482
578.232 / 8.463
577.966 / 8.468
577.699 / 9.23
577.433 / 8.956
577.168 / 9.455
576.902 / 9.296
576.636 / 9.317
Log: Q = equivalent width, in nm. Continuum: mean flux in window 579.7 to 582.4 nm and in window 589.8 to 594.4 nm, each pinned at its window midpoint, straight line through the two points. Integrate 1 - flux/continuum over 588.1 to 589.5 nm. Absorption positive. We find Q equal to 0.18 nm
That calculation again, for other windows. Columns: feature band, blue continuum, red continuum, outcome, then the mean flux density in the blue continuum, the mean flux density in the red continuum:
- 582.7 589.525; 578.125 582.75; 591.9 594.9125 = 0.26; 9.06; 8.85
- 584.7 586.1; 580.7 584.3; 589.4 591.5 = 0.00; 9.11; 8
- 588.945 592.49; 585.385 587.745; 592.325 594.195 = 0.29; 8.91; 8.87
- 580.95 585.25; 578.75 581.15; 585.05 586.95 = -0.09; 9.05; 8.75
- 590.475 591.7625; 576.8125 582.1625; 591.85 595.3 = 0.08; 9.05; 8.82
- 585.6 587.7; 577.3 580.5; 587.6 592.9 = -0.14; 8.91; 8.19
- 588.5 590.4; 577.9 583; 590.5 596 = 0.27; 9.05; 8.65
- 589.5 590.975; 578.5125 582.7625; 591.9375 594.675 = 0.15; 9.12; 8.88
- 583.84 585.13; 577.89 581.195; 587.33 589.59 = -0.07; 8.93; 7.96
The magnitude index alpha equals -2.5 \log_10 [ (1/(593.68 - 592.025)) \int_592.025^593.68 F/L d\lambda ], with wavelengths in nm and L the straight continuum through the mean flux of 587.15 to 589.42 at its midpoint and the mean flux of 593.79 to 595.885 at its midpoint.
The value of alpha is -0.065 mag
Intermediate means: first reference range 8.17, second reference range 8.59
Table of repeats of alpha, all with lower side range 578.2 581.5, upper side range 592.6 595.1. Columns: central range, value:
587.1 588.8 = 0.041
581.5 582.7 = -0.041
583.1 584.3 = 0.002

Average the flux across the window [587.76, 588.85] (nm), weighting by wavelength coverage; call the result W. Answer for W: 8.03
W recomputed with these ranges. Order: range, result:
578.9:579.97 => 9.05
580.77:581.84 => 9.32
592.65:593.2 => 8.65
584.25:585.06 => 8.85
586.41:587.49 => 9.3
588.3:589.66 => 7.43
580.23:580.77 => 9.09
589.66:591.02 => 8.17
